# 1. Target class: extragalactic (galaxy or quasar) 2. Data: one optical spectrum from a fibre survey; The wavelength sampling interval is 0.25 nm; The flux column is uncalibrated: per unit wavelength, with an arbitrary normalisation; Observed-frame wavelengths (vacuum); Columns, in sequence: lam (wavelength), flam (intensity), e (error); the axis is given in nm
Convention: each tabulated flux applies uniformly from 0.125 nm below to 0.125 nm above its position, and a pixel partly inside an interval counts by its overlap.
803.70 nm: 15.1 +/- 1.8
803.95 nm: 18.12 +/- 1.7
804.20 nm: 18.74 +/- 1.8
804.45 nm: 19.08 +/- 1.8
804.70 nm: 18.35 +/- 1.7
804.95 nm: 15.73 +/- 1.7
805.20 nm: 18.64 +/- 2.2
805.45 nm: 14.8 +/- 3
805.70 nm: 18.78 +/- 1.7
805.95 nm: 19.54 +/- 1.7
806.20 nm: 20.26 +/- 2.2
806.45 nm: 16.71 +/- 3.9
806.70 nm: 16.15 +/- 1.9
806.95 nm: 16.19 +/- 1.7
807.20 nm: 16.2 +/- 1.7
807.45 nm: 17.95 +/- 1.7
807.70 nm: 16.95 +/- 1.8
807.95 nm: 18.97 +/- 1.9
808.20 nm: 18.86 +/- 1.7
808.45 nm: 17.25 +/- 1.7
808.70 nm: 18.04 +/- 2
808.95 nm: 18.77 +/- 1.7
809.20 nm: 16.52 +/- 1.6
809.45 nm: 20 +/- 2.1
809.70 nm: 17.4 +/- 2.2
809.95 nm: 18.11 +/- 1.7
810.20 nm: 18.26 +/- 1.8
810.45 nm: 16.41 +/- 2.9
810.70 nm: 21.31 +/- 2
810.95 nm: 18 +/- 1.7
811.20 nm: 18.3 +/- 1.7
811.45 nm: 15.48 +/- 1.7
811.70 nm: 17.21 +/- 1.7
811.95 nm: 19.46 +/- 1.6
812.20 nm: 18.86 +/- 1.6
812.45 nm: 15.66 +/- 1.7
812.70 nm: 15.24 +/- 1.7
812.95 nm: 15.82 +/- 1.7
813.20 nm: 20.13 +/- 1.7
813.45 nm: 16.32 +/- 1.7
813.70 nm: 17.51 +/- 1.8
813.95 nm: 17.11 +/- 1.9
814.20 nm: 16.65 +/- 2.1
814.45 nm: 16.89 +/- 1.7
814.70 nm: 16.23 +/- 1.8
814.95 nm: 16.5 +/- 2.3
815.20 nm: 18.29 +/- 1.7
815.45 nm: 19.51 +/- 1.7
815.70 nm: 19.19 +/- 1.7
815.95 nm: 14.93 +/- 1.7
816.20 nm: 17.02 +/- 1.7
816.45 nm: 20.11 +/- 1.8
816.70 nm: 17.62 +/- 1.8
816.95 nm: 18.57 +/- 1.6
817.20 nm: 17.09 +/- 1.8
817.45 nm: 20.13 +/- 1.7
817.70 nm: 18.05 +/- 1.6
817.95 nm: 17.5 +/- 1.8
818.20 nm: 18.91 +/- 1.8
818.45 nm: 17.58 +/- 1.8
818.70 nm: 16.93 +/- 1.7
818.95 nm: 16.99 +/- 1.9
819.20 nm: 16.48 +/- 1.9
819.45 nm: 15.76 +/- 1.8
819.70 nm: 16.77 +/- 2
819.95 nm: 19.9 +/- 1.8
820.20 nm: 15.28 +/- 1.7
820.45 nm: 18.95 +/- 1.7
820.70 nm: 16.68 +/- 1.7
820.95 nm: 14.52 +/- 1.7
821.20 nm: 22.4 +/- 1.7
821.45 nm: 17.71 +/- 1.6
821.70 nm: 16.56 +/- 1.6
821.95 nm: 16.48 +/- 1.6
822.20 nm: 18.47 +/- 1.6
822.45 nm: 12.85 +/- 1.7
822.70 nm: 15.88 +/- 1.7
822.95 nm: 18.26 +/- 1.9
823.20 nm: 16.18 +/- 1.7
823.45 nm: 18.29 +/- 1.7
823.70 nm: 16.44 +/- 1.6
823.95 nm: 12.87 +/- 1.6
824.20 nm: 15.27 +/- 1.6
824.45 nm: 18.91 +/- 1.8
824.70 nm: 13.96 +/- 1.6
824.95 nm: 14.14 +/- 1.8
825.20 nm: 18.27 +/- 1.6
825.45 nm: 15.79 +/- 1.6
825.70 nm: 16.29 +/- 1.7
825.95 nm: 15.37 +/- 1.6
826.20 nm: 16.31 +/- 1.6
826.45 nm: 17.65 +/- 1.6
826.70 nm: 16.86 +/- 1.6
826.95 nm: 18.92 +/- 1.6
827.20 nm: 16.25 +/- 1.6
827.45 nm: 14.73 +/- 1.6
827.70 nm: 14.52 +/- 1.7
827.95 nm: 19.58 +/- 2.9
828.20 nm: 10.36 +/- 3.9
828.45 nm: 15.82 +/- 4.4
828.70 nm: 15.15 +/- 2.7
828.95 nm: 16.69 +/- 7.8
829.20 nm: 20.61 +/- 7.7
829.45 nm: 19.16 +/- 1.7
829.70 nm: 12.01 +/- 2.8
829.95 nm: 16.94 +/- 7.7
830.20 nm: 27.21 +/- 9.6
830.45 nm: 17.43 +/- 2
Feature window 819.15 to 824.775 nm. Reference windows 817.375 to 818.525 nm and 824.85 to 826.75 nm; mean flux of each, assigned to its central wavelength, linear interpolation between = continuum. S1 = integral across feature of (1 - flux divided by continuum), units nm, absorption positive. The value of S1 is 0.19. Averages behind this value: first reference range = 18.4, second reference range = 16.3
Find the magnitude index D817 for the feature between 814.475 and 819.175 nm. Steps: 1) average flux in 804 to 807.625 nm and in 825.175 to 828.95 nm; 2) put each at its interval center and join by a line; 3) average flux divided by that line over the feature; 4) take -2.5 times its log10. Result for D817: -0.06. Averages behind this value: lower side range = 17.7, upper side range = 16.1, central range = 17.8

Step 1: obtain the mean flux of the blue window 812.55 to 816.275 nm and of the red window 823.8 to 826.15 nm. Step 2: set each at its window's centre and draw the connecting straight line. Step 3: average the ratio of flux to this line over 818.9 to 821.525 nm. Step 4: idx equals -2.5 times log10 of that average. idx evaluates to -0.07 mag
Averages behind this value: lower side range 17.1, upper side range 15.7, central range 17.4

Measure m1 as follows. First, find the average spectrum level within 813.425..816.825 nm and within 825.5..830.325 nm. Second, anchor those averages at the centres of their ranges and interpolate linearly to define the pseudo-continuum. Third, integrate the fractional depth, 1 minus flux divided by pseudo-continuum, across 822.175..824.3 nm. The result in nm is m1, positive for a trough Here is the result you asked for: 0.14 nm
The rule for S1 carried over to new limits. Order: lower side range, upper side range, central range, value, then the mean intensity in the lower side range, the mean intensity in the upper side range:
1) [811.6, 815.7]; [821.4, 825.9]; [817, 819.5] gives -0.11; 17.4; 16.2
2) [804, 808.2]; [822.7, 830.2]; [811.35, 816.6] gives -0.04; 17.7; 16.4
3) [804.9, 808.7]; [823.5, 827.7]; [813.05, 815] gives -0.02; 17.6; 16.1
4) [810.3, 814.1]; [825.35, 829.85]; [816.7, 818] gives -0.09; 17.5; 16.2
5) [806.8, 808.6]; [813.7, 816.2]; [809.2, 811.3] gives -0.12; 17.5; 17.3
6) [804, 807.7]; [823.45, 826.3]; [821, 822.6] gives -0.11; 17.6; 15.9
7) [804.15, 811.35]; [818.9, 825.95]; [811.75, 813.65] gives 0.01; 17.9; 16.6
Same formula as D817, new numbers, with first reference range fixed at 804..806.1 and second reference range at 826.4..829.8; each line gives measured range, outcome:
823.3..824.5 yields 0.03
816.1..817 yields -0.07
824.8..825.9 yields 0.03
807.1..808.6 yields 0.00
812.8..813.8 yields 0.00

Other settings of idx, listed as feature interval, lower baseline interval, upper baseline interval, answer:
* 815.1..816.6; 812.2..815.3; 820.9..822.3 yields -0.061 mag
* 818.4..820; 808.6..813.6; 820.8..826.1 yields -0.011 mag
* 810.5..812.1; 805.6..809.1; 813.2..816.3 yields -0.039 mag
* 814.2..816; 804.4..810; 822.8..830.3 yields -0.008 mag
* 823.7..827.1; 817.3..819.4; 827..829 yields -0.010 mag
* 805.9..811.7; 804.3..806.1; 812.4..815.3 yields -0.024 mag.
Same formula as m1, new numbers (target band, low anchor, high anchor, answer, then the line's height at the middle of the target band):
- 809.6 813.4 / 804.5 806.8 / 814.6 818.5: 0.04 nm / 17.9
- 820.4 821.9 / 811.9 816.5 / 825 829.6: -0.07 nm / 16.9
